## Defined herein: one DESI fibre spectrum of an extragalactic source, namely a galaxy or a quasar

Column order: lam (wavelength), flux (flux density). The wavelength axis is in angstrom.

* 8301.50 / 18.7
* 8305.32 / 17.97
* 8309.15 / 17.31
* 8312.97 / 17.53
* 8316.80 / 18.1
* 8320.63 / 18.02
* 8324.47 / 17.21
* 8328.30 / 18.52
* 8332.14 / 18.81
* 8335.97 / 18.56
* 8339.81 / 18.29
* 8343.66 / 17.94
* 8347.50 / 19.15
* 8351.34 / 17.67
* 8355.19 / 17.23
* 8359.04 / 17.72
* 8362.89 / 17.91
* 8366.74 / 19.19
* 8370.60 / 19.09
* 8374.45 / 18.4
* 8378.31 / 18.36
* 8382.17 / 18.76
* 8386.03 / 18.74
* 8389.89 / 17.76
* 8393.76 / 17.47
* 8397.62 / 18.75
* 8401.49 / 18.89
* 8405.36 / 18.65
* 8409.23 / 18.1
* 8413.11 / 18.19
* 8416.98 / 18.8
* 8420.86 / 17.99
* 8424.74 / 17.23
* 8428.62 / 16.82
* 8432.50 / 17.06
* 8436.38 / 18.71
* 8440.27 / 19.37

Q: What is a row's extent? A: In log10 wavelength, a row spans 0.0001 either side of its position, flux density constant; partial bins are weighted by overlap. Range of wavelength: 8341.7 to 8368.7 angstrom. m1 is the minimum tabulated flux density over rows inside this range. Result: 17.23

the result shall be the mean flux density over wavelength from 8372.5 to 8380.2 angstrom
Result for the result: 18.4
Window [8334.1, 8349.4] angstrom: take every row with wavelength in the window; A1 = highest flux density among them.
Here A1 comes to 19.15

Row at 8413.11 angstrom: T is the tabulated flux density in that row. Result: 18.19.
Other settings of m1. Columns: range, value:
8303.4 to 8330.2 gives 17.21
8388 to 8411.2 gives 17.47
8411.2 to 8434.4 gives 16.82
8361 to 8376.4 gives 17.91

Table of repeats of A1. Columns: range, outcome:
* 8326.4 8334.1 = 18.81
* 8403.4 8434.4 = 18.8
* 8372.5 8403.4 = 18.89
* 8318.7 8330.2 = 18.52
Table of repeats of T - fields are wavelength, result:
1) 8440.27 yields 19.37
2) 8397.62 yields 18.75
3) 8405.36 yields 18.65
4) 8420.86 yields 17.99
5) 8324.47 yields 17.21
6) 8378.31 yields 18.36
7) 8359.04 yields 17.72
